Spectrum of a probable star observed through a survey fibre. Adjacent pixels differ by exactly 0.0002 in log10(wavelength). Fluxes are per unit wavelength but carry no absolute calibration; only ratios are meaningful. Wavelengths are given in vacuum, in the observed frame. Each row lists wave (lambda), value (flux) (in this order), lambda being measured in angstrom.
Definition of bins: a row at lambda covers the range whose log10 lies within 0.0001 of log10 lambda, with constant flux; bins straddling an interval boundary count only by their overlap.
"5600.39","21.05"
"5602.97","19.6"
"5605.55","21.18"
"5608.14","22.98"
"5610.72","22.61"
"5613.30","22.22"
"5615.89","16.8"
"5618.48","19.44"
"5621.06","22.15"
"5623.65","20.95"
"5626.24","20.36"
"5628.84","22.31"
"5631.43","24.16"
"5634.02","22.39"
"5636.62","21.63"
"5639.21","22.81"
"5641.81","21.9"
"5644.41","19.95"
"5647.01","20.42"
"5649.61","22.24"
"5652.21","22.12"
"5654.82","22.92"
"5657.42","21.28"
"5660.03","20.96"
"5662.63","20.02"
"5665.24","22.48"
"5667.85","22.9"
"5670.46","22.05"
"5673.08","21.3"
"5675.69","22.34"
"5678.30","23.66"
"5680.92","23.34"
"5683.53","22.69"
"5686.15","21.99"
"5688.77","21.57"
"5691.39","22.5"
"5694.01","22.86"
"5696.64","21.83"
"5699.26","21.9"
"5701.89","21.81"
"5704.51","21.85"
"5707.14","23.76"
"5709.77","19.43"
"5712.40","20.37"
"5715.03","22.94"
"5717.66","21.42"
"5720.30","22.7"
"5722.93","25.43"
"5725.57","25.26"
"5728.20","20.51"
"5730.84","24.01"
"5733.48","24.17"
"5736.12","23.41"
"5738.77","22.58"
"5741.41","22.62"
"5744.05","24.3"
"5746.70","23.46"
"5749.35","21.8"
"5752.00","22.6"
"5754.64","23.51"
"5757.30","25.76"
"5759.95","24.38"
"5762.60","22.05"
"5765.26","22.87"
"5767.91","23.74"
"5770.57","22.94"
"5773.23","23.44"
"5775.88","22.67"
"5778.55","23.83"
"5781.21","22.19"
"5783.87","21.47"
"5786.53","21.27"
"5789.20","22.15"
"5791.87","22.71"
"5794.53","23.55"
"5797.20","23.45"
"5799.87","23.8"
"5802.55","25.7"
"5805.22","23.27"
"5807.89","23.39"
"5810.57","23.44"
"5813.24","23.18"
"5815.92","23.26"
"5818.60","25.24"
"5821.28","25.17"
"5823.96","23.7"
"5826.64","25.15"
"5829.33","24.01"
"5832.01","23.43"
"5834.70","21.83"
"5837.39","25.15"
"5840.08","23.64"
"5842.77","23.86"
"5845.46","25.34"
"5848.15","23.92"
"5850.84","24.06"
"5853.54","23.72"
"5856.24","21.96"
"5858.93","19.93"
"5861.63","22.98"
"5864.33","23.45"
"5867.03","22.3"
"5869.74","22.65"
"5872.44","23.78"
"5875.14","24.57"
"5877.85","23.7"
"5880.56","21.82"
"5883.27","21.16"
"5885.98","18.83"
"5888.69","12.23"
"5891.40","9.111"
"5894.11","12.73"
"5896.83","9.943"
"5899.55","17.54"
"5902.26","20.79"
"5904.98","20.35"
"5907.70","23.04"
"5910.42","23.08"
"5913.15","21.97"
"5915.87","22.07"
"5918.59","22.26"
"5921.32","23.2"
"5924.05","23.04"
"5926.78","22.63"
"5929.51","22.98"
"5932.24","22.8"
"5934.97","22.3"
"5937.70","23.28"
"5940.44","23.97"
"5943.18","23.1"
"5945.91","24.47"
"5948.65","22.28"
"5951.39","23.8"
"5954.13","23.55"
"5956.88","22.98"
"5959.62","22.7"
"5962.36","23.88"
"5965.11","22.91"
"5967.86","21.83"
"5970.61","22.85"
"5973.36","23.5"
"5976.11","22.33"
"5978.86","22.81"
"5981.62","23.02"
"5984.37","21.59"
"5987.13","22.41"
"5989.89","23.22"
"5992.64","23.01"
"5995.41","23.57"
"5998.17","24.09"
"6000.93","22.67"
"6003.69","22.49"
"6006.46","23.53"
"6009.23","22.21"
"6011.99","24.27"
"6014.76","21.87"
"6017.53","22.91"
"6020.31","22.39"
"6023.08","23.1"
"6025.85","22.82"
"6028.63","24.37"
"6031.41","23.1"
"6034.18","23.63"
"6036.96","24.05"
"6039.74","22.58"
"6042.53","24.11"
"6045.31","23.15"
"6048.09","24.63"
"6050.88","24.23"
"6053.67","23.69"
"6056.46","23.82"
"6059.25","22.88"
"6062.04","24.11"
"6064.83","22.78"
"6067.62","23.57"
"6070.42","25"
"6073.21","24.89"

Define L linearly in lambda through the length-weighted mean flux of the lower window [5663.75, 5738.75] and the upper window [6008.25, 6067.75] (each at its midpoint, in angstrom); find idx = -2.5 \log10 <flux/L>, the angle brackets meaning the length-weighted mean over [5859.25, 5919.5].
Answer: 0.15 mag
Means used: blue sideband 22.5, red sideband 23.4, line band 20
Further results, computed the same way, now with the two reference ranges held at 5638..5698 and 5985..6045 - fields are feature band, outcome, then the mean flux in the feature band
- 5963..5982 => 0.01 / 22.8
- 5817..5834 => -0.08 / 24.3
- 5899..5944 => 0.02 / 22.3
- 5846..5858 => -0.04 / 23.4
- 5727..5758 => -0.04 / 23.2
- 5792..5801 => -0.05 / 23.5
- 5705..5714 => 0.04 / 21.3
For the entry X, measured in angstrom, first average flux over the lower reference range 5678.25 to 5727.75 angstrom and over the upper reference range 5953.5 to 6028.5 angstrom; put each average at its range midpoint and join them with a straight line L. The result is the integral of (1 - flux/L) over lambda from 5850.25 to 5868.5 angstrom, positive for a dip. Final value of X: 0.1 angstrom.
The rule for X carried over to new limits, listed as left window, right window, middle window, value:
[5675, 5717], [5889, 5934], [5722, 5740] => -1.51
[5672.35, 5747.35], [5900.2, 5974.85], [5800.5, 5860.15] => -2.78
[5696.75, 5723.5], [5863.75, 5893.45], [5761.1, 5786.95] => -1.70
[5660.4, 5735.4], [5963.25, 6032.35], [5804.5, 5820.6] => -0.80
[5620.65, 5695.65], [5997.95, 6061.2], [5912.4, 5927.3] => 0.25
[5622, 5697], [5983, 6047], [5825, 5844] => -1.11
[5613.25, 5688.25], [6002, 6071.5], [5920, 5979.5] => -0.10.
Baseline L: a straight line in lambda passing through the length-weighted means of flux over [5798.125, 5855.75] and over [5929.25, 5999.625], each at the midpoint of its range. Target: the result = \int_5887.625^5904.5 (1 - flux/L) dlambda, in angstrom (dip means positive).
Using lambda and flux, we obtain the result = 6.8 angstrom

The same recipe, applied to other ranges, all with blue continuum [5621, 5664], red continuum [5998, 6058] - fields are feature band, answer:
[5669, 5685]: -0.5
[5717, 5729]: -0.7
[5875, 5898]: 6.0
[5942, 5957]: -0.3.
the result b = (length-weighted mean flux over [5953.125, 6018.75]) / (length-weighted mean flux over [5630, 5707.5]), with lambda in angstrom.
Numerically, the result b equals 1.0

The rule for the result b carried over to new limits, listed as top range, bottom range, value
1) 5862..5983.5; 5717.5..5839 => 0.92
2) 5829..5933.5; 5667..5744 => 0.95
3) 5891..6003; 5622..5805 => 0.97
